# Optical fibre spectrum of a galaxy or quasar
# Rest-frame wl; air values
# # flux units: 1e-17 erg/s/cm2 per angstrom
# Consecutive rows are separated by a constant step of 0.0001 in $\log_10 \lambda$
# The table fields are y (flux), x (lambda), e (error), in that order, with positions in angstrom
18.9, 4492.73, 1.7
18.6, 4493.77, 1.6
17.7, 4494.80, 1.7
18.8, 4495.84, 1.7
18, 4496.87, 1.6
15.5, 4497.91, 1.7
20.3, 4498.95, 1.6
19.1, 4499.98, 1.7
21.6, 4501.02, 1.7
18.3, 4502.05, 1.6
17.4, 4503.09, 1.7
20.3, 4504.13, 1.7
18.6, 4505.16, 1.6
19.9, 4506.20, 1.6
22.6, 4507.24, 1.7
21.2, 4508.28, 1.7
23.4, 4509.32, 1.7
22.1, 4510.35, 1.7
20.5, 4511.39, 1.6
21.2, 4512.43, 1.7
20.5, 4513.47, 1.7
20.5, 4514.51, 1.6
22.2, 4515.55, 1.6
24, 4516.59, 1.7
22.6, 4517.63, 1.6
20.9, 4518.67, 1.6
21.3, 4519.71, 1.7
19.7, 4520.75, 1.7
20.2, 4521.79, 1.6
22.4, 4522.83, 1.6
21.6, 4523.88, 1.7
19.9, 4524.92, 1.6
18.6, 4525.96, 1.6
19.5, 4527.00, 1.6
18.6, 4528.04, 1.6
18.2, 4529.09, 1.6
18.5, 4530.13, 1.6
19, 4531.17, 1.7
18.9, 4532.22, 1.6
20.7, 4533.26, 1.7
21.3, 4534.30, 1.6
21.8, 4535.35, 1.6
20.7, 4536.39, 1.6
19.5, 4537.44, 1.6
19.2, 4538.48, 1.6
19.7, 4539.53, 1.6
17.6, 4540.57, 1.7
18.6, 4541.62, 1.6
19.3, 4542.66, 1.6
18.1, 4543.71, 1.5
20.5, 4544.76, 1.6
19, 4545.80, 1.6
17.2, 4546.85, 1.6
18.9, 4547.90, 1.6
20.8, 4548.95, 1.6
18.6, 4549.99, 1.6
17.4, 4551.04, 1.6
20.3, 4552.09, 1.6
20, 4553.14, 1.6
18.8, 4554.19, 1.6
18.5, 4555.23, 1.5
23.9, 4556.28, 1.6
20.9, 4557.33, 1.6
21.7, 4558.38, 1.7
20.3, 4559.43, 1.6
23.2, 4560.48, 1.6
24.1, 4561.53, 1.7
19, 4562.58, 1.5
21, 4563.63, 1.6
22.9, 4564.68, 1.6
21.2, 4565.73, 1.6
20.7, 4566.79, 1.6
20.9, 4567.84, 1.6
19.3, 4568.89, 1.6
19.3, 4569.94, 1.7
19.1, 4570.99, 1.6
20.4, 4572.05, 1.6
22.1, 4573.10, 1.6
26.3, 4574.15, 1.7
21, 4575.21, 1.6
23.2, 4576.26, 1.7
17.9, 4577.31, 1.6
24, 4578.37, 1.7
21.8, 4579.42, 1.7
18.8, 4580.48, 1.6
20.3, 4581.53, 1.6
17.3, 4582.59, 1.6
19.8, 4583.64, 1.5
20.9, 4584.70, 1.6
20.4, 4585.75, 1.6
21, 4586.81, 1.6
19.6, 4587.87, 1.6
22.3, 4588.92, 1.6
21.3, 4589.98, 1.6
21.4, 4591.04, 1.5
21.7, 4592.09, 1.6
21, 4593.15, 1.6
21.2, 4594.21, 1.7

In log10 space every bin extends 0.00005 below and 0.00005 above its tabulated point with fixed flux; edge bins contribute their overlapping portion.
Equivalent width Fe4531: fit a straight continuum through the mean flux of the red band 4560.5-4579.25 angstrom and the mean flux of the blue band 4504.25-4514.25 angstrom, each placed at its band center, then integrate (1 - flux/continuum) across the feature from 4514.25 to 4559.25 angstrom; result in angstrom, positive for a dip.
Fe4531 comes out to 2.6 angstrom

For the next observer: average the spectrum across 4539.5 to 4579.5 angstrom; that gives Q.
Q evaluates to 20.4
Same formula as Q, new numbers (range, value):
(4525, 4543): 19.4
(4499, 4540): 20.4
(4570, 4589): 20.8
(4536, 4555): 19.1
